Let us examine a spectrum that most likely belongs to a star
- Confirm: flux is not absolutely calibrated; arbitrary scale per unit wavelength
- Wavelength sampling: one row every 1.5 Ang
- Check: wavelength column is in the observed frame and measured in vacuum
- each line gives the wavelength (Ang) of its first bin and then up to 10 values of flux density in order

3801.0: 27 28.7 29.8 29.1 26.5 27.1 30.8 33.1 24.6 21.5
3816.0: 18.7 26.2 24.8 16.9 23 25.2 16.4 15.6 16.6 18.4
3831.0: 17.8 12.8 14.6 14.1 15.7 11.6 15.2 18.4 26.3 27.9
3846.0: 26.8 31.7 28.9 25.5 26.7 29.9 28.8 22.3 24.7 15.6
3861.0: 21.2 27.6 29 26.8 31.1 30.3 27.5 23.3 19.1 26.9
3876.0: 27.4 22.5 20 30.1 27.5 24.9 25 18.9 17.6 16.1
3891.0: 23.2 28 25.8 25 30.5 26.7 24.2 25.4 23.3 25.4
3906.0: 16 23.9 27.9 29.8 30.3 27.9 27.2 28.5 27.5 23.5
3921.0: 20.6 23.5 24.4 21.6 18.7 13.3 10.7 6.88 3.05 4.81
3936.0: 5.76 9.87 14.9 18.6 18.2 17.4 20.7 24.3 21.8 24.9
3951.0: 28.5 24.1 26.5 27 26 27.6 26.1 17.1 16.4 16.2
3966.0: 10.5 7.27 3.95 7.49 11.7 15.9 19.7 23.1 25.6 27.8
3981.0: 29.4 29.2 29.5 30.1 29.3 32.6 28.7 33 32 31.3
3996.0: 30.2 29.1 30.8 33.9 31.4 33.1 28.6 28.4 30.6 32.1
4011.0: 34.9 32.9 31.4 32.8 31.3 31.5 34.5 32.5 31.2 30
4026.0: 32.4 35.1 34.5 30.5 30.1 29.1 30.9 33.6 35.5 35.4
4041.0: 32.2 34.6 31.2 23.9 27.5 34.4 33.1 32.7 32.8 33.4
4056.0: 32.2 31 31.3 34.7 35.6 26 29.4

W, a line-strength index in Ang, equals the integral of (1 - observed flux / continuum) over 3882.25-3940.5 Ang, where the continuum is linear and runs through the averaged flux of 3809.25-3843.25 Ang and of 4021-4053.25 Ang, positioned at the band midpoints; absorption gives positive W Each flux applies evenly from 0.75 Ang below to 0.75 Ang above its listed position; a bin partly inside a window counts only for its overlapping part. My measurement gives 8.1 Ang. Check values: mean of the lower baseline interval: 19.8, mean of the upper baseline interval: 31.9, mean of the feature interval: 21.1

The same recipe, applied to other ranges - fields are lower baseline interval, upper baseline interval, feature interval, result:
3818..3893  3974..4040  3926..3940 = 8.7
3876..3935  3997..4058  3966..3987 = 6.0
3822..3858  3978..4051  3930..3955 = 9.7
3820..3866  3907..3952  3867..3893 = -4.0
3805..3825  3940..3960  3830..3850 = 3.6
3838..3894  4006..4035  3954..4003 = 9.6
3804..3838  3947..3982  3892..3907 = -3.0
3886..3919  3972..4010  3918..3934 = 5.5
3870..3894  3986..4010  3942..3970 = 7.9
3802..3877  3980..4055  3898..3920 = 0.7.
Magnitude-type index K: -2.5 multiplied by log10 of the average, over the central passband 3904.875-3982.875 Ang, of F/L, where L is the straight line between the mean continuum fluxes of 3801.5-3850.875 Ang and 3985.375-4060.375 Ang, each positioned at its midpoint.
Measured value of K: 0.37 mag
